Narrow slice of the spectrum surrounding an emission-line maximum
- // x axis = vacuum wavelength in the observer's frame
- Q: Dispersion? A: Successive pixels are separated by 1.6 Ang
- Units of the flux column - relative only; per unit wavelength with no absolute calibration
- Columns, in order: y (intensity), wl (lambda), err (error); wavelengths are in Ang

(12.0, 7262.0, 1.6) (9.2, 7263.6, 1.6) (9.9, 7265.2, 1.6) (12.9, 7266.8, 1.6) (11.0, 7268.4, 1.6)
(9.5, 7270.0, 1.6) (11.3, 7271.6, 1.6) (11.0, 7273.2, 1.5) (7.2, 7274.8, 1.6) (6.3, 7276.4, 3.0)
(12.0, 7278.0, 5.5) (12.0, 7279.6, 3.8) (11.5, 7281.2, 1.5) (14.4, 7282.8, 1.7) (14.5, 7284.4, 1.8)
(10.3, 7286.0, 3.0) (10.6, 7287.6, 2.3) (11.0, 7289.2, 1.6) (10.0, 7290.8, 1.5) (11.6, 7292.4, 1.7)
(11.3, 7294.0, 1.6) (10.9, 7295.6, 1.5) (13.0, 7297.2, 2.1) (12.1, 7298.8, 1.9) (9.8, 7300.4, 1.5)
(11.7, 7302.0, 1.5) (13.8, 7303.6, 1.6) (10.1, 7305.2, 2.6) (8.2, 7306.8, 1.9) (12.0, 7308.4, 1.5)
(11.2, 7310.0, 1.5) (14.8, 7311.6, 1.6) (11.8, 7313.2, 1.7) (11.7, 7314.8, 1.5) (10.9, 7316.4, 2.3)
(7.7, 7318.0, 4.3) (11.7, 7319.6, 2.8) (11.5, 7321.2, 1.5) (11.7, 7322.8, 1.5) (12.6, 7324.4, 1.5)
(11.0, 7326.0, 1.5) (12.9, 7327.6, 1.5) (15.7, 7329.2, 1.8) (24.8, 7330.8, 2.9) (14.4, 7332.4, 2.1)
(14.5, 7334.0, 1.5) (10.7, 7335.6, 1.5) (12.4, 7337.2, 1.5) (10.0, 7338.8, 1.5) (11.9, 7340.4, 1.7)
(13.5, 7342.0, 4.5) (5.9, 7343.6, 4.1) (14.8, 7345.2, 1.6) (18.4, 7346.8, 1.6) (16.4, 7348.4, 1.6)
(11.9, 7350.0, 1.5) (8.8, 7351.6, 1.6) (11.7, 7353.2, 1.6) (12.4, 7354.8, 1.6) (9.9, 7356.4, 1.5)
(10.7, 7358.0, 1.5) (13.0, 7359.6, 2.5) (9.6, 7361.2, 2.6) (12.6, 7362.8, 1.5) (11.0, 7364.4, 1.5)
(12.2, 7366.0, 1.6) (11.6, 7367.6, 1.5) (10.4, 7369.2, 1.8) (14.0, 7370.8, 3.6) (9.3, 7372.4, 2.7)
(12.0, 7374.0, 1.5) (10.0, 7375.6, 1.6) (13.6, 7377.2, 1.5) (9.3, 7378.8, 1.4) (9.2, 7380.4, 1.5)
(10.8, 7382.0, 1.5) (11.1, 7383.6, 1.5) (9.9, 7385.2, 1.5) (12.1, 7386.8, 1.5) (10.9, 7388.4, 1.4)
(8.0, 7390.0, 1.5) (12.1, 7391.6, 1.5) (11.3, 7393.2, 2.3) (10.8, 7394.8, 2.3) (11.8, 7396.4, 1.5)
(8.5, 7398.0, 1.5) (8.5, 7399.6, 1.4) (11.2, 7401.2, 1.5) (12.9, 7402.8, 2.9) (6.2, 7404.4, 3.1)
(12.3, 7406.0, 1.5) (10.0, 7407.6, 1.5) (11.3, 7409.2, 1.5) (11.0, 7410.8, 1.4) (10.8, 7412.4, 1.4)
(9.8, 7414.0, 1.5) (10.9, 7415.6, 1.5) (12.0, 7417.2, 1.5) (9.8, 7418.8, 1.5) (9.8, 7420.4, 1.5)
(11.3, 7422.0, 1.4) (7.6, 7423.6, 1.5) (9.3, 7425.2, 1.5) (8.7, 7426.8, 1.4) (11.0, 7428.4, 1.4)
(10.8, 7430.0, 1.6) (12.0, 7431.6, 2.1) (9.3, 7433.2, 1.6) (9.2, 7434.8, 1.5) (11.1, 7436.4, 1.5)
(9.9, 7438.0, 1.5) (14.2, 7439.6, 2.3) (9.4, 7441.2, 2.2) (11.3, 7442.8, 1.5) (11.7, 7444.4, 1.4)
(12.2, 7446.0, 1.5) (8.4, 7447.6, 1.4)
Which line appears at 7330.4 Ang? [S II] 6716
